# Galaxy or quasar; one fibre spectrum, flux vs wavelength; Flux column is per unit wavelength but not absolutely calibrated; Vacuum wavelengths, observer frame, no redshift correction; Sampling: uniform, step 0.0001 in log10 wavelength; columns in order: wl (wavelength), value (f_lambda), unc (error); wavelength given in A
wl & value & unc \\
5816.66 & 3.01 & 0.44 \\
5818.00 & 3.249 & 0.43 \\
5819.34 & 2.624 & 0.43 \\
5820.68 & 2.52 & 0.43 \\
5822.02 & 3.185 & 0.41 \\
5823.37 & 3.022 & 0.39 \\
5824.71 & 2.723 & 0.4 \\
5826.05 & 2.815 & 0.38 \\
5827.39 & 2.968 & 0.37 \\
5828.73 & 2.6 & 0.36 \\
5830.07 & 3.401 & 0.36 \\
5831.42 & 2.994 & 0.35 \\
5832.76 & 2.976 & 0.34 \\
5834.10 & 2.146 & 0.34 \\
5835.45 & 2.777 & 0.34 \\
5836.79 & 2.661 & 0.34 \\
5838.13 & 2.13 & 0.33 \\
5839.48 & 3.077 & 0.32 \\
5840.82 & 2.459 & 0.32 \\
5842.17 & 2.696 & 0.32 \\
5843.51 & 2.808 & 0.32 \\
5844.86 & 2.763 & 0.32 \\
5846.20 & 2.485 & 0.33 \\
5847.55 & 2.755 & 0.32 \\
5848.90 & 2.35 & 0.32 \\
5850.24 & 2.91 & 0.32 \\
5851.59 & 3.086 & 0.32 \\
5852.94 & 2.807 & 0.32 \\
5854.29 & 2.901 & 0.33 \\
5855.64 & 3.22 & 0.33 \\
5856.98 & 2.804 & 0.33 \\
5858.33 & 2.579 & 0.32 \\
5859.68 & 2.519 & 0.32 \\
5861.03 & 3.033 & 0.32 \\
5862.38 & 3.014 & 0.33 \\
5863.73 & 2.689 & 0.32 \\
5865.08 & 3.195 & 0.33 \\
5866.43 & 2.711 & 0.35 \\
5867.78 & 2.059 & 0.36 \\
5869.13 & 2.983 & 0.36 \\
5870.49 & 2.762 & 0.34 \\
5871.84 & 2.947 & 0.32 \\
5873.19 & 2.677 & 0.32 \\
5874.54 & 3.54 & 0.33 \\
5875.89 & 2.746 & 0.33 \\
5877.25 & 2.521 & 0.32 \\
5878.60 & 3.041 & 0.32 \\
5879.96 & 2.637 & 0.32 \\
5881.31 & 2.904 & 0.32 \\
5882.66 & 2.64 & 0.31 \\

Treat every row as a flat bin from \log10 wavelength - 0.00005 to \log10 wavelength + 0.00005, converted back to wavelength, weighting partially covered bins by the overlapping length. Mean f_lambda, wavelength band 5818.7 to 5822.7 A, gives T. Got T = 2.77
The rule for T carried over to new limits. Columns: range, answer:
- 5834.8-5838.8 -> 2.53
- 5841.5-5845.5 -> 2.76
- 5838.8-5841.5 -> 2.76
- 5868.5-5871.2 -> 2.86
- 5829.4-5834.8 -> 2.87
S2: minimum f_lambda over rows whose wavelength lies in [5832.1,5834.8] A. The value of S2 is 2.146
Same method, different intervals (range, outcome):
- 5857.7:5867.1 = 2.519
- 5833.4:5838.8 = 2.13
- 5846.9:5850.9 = 2.35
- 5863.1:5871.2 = 2.059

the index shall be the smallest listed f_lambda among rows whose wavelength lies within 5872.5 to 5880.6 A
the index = 2.521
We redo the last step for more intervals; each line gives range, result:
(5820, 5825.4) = 2.52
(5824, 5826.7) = 2.723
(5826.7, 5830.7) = 2.6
